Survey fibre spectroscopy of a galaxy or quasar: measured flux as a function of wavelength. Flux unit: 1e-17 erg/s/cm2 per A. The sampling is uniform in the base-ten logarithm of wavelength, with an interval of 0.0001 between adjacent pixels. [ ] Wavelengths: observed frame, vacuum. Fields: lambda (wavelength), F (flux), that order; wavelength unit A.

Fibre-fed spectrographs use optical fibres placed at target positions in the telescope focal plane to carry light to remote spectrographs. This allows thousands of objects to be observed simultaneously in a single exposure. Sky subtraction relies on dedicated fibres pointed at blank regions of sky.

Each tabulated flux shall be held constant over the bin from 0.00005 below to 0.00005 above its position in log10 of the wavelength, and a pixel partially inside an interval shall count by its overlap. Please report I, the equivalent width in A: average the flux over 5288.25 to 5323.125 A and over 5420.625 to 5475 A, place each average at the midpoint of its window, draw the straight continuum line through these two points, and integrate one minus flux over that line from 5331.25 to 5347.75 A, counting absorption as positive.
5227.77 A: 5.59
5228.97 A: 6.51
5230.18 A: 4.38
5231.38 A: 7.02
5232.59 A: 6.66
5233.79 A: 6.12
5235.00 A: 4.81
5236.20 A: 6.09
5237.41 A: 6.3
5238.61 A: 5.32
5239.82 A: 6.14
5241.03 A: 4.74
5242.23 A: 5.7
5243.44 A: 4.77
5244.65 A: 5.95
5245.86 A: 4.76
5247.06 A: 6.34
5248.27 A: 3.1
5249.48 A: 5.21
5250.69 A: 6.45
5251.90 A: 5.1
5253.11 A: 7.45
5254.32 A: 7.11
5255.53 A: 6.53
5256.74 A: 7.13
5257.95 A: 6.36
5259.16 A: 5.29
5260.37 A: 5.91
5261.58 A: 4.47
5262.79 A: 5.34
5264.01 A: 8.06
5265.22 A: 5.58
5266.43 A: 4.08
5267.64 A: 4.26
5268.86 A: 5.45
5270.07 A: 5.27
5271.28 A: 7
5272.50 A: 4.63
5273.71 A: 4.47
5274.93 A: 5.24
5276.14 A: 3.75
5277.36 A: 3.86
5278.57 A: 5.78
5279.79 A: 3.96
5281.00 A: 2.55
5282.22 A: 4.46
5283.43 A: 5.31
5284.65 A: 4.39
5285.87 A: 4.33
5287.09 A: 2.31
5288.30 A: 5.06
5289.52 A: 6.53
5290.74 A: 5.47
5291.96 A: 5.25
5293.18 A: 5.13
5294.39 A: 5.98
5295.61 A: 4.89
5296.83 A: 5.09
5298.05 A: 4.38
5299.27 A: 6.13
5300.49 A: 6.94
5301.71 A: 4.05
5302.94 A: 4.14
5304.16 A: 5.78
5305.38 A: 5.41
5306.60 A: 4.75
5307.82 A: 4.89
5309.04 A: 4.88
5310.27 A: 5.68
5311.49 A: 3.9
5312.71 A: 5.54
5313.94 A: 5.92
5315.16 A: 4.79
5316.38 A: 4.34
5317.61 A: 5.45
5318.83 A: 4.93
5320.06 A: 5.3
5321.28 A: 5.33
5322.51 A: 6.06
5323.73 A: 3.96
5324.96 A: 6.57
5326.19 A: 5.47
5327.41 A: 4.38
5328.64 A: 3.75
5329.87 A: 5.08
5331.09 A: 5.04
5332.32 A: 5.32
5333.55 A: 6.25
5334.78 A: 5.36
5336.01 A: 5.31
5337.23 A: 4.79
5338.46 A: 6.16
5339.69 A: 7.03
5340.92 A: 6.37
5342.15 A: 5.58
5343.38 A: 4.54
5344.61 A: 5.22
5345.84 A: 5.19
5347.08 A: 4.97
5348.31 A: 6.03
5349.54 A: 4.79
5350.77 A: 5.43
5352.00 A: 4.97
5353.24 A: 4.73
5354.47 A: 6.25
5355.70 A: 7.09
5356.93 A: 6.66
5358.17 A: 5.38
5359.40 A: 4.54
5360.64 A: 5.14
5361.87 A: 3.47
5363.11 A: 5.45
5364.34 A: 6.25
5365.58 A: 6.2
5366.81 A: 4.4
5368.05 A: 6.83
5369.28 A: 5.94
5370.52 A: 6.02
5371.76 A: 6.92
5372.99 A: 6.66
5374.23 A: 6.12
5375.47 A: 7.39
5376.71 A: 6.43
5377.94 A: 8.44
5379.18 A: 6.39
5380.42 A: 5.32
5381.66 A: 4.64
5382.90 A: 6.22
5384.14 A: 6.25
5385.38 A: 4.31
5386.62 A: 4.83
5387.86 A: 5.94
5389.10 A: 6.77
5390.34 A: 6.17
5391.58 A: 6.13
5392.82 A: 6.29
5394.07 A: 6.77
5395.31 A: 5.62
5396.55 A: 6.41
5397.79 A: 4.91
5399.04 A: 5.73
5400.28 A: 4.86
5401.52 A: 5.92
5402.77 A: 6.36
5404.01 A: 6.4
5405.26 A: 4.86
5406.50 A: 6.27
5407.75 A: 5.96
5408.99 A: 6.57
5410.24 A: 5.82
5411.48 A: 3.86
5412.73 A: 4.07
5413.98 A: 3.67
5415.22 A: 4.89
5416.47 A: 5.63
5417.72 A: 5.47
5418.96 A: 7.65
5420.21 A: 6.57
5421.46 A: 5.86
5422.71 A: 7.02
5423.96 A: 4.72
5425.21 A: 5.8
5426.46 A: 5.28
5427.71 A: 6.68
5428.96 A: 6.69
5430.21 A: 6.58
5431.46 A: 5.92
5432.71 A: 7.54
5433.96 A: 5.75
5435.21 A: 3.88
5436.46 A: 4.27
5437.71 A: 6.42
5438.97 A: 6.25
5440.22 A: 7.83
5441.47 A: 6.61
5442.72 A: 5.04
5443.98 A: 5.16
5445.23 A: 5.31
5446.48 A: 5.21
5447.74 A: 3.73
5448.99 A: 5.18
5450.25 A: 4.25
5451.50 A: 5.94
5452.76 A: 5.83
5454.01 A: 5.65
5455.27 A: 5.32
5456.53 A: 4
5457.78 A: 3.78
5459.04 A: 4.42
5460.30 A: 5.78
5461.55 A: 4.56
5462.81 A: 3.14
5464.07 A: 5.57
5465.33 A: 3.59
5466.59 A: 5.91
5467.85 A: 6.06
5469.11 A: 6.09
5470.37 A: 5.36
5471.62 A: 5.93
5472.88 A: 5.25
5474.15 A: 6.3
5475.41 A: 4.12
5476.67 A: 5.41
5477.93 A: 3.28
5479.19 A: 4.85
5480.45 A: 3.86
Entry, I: -0.7 A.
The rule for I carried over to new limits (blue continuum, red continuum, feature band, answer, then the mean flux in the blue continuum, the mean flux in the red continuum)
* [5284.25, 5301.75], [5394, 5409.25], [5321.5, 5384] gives -1.5 A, 5.1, 5.85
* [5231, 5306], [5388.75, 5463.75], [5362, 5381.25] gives -2.6 A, 5.33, 5.58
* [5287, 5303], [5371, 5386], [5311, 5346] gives 2.2 A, 5.22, 6.25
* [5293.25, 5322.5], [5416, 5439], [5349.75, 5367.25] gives 0.3 A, 5.17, 5.99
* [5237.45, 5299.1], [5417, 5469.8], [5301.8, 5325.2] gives 1.0 A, 5.25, 5.53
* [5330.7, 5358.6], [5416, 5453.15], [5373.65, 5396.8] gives -1.8 A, 5.59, 5.8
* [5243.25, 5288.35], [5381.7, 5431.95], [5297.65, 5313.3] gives 0.7 A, 5.19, 5.78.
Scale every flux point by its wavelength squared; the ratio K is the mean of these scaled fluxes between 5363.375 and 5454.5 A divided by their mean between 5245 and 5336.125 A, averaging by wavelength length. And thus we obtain 1.17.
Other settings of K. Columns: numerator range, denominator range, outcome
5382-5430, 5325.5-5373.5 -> 1.07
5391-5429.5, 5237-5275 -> 1.09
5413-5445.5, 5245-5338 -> 1.19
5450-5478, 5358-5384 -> 0.88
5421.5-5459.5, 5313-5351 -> 1.09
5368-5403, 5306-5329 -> 1.23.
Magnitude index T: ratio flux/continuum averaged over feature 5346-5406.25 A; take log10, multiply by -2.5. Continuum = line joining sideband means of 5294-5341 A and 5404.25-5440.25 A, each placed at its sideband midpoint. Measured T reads -0.05 mag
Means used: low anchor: 5.25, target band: 5.82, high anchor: 5.76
